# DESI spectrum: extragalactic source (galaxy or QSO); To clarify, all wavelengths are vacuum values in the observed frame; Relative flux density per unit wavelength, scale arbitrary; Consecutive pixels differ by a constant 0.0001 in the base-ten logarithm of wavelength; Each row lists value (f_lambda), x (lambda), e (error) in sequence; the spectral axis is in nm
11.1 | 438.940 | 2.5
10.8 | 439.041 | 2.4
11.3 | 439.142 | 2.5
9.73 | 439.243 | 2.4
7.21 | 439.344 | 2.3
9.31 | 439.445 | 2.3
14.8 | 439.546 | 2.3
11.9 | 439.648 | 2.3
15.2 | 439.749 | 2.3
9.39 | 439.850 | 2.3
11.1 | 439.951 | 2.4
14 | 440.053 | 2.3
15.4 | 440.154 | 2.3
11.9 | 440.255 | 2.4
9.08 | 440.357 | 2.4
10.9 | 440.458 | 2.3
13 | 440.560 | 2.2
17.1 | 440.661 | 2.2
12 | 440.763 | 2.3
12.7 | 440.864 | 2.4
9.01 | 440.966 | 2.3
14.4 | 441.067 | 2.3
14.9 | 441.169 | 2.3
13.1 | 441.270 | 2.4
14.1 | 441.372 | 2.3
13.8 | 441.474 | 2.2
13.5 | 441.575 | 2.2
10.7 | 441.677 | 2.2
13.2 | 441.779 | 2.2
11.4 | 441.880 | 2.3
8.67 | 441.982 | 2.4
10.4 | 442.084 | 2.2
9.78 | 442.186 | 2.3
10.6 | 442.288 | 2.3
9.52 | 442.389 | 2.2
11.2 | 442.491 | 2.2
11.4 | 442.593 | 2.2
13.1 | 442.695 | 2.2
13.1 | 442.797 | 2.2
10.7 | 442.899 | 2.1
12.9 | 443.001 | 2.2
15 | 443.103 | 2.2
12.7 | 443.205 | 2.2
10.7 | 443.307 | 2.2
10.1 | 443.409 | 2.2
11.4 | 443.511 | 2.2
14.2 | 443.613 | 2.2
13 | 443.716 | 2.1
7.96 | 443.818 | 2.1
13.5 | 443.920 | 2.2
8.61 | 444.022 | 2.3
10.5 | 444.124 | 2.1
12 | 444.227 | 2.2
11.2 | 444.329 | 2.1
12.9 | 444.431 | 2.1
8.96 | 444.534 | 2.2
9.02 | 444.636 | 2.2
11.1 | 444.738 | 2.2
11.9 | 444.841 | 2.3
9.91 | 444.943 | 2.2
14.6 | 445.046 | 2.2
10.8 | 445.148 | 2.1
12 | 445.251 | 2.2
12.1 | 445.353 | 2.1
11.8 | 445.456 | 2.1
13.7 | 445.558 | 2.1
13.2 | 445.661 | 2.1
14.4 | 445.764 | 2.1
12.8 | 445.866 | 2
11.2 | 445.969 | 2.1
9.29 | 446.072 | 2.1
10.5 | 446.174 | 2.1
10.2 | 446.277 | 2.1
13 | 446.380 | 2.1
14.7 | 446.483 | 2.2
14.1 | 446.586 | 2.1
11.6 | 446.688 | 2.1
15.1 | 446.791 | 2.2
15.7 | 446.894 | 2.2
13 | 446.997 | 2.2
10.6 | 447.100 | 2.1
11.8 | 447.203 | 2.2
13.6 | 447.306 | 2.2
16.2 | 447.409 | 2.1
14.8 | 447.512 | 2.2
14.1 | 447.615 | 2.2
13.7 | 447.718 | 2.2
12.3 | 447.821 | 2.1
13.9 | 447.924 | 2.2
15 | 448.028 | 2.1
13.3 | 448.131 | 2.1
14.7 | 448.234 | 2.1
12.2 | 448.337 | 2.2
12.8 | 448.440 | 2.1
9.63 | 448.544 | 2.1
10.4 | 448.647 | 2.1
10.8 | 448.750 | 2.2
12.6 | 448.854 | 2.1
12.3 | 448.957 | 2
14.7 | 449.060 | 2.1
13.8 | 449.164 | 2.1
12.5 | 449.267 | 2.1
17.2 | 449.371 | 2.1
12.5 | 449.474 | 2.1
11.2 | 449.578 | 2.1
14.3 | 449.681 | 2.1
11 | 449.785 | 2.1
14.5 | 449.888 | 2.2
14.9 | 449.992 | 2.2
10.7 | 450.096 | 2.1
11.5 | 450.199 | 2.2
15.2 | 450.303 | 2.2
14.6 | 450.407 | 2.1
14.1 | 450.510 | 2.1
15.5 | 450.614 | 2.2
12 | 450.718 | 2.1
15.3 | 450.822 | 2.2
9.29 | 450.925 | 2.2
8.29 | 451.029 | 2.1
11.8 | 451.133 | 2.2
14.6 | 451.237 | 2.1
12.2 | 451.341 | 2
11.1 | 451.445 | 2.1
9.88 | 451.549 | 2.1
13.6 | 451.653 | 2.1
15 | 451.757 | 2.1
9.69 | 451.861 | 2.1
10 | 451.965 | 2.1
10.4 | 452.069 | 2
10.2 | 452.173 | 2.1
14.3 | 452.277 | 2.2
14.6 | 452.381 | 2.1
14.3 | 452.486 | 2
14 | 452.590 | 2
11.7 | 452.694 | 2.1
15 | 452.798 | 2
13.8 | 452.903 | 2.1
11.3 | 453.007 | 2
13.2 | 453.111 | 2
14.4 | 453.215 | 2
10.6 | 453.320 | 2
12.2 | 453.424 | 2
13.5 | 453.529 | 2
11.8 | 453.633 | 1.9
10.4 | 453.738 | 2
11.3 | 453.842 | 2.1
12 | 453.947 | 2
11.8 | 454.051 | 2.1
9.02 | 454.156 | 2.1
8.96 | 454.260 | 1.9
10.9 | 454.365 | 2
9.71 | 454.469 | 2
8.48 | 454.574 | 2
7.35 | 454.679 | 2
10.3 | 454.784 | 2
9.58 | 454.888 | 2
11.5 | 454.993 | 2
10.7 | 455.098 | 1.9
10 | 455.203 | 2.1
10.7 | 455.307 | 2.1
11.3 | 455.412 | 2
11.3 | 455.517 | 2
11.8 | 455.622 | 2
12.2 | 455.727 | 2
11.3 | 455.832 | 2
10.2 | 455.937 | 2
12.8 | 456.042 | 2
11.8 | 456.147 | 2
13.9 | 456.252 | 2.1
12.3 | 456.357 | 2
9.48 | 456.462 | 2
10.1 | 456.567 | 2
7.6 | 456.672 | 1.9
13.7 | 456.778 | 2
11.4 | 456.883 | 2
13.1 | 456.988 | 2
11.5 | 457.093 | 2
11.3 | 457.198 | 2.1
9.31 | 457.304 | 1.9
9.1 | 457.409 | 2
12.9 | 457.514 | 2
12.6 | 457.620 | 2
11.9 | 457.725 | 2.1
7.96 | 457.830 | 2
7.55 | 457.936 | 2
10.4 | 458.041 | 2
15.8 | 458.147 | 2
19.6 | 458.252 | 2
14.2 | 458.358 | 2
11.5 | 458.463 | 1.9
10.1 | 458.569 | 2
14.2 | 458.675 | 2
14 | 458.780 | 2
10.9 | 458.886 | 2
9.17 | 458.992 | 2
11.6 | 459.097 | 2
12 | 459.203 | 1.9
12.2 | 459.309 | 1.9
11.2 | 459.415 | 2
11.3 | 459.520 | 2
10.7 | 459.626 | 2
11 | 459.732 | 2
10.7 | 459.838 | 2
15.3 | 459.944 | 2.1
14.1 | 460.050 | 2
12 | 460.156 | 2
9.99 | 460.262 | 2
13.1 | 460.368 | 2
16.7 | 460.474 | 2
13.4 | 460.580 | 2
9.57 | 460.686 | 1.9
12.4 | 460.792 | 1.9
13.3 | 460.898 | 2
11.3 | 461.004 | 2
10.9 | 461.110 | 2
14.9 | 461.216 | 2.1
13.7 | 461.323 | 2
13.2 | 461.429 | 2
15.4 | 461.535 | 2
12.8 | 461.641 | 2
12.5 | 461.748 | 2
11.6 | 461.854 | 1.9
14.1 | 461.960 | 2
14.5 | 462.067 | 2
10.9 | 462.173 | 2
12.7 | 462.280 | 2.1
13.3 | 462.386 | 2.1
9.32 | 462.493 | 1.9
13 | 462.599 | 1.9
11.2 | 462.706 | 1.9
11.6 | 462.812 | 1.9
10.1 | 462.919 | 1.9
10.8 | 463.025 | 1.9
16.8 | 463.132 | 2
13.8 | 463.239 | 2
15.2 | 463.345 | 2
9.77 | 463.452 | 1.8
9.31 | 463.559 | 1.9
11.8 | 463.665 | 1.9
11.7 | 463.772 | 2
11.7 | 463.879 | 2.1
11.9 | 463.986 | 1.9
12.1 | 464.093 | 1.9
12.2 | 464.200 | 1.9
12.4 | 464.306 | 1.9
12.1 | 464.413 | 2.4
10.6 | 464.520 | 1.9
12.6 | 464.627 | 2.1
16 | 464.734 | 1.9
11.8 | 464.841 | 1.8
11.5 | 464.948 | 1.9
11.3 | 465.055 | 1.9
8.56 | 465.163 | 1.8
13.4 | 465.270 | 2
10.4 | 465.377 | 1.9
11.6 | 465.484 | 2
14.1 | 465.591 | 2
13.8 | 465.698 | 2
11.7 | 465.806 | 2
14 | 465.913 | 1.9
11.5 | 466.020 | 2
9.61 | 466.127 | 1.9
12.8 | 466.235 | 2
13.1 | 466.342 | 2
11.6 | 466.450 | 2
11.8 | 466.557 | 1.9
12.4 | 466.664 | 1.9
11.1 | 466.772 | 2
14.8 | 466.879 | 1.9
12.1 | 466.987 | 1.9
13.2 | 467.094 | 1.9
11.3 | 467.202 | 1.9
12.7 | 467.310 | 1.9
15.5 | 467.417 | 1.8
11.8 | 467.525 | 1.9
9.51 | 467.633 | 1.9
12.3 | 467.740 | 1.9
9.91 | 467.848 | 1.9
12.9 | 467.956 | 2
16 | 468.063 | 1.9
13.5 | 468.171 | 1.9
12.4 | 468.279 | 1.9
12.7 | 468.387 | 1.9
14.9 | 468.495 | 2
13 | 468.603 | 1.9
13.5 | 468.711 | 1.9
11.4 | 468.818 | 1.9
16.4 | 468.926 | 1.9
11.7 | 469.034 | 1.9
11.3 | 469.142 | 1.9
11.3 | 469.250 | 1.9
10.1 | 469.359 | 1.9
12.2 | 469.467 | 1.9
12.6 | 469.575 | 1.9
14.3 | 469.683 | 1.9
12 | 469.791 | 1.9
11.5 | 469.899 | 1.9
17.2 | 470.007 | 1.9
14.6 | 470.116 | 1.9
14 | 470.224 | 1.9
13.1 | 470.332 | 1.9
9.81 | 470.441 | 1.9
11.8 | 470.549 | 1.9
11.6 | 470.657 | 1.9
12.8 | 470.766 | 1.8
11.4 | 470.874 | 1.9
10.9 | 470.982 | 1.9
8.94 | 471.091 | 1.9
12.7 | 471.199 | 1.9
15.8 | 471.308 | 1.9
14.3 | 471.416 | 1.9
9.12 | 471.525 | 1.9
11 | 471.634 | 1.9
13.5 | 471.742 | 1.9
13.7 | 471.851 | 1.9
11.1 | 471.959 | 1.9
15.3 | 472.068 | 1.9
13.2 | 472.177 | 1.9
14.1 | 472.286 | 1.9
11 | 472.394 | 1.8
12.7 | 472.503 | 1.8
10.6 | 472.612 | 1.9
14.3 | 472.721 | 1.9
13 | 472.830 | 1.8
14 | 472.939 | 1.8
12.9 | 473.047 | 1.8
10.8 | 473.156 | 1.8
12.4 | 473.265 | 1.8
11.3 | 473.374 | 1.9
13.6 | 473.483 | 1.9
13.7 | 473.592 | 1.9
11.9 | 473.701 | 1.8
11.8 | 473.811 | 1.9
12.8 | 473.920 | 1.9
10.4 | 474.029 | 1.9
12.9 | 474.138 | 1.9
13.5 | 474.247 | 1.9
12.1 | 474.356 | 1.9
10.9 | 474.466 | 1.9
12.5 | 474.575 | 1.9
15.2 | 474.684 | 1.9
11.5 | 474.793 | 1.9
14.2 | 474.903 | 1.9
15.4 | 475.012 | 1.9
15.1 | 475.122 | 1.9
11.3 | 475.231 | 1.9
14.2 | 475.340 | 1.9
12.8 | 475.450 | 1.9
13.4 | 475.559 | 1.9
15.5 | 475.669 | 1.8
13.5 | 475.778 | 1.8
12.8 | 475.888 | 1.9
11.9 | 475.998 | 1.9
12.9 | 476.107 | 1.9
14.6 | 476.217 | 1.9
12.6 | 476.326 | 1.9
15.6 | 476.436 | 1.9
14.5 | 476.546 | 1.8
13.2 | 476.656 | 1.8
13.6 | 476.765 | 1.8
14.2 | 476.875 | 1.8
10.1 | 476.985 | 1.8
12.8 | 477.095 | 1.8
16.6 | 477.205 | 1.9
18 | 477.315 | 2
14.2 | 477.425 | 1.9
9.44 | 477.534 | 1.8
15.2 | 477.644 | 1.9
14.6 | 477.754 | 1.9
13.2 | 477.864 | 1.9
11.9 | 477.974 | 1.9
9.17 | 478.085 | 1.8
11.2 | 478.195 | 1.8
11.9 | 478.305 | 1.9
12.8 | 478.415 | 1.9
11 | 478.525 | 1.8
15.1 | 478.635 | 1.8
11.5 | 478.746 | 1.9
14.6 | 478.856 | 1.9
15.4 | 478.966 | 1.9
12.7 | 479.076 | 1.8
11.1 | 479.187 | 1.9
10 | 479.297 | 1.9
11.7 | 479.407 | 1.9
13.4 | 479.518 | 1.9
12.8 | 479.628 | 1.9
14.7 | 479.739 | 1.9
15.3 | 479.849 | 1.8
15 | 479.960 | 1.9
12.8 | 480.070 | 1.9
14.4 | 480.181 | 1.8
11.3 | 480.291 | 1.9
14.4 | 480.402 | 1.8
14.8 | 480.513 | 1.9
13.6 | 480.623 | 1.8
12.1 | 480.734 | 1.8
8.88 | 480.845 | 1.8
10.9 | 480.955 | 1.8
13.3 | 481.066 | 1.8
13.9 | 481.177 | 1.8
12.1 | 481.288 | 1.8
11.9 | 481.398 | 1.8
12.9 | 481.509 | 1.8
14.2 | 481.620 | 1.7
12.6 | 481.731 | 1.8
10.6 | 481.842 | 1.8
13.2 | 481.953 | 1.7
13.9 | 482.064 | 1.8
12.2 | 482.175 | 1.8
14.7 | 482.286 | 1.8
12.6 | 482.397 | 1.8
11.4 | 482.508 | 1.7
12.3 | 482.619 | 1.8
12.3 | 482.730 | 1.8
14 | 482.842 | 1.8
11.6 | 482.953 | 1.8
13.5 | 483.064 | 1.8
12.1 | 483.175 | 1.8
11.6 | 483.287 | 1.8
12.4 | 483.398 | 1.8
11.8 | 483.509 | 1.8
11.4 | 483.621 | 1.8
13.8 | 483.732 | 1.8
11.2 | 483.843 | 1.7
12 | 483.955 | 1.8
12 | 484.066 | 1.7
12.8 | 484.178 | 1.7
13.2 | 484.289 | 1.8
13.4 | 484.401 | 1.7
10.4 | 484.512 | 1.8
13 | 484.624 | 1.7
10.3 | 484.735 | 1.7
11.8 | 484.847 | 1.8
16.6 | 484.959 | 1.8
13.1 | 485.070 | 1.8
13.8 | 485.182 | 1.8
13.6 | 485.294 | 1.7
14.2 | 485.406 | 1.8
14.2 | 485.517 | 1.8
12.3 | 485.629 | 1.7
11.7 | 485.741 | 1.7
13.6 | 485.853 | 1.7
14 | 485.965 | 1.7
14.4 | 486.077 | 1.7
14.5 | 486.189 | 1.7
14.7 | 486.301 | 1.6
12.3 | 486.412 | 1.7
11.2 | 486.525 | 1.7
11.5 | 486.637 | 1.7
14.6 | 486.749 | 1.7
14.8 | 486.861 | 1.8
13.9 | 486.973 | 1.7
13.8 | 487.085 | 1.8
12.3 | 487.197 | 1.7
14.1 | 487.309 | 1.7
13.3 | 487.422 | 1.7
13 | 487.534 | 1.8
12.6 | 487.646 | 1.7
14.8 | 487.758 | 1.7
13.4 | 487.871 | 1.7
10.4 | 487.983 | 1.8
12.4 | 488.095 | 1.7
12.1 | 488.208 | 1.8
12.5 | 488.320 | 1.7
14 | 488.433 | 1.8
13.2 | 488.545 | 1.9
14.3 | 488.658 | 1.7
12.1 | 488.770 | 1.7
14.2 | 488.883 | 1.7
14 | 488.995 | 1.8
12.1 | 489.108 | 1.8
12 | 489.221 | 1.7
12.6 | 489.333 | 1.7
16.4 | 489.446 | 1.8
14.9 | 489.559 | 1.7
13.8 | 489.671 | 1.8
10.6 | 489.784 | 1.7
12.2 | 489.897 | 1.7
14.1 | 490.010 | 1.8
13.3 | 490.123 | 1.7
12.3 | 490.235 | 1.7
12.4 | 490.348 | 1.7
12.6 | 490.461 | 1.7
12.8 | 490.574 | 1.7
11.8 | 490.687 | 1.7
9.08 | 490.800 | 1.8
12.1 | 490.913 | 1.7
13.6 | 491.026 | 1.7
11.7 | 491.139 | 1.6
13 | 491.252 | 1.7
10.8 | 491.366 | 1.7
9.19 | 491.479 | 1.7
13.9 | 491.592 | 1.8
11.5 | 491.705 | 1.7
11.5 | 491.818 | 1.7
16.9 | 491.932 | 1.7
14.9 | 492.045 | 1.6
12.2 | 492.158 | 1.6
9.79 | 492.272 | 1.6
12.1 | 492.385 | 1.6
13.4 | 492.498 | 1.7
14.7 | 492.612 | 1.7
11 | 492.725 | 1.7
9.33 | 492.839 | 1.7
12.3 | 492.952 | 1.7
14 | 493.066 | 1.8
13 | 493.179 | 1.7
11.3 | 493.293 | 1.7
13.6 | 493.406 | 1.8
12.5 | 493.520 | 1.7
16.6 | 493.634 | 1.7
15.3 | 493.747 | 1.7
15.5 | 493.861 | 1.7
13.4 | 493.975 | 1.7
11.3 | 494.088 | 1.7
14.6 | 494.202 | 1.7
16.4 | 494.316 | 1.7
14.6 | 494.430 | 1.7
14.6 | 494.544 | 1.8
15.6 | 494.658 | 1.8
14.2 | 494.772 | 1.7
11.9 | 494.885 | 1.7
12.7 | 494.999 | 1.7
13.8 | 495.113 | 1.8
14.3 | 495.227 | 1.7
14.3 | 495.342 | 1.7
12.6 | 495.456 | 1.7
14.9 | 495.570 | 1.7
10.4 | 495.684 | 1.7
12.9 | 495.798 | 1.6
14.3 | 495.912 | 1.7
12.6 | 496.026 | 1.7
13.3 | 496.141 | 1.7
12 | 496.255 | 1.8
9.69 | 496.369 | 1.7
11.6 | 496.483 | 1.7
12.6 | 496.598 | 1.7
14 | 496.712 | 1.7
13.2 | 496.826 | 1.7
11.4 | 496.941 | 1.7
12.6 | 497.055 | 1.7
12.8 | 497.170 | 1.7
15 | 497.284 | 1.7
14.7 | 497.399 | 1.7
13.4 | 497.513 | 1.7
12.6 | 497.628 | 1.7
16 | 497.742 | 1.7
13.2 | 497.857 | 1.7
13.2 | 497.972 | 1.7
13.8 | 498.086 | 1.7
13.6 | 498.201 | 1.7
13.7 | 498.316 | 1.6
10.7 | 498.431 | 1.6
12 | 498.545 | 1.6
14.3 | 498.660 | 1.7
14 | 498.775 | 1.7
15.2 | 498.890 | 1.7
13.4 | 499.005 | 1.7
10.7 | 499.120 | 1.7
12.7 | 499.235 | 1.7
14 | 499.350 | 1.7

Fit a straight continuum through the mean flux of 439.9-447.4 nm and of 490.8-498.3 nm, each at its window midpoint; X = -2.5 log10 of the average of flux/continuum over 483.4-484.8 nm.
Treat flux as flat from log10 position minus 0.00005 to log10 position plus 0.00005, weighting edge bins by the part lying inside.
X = 0.07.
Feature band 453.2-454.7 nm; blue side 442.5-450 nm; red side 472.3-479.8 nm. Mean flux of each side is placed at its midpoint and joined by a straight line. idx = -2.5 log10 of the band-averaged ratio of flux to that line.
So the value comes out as 0.17 mag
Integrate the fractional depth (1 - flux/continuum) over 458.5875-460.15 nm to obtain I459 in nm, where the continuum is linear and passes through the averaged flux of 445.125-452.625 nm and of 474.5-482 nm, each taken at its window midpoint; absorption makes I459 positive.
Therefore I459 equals 0.11 nm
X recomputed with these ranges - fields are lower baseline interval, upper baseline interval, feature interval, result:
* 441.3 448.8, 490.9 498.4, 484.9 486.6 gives -0.051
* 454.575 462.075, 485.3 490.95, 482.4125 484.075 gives 0.055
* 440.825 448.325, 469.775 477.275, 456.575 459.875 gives 0.086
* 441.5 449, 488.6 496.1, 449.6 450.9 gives -0.109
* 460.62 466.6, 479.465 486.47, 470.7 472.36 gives 0.002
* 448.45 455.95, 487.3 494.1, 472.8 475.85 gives -0.040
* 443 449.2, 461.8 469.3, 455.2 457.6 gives 0.095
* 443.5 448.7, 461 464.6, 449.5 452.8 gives -0.023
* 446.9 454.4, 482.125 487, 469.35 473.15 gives 0.014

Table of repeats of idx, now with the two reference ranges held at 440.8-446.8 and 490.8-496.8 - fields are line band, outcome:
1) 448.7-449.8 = -0.09 mag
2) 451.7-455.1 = 0.05 mag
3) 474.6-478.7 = -0.06 mag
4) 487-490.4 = -0.02 mag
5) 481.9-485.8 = 0.01 mag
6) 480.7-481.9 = 0.05 mag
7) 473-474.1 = 0.03 mag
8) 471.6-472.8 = -0.02 mag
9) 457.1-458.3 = 0.05 mag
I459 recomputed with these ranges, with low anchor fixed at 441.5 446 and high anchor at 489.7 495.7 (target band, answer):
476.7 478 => -0.12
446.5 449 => -0.29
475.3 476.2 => -0.06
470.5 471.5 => 0.02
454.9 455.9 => 0.07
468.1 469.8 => -0.06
